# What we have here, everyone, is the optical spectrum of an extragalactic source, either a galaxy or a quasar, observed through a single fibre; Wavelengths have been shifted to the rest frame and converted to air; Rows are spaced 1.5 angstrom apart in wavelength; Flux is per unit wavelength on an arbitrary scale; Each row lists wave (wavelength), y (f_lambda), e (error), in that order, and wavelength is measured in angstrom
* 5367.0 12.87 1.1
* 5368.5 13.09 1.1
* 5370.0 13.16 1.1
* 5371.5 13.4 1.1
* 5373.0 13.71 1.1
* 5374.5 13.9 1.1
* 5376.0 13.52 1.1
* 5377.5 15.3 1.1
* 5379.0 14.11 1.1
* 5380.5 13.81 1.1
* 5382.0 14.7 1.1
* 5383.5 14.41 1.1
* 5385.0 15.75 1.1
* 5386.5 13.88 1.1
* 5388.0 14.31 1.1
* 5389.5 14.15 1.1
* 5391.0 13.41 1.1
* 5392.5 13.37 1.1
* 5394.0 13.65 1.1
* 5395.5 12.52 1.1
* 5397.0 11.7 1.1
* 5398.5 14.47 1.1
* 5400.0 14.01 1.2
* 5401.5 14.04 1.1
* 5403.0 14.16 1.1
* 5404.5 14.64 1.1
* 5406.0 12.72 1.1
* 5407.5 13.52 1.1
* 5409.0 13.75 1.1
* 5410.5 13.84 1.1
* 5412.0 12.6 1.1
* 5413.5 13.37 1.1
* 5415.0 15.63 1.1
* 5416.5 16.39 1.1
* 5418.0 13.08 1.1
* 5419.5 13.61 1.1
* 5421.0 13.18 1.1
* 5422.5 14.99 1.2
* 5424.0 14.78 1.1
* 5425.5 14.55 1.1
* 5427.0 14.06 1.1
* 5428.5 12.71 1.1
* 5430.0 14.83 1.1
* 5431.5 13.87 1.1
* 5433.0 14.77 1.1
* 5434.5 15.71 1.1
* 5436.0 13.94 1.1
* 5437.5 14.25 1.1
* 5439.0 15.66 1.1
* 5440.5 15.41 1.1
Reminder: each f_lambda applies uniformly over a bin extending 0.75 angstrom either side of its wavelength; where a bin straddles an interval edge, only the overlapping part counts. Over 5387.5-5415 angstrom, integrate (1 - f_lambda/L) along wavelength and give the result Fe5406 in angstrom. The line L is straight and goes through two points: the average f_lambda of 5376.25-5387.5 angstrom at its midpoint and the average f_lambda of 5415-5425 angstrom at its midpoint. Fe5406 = 1.6 angstrom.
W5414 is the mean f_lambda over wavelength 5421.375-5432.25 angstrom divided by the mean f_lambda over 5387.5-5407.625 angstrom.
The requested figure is 1.0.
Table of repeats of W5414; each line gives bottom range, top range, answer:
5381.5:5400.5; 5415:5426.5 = 1.04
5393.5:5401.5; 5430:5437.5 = 1.09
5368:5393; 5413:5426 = 1.03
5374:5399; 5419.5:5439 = 1.03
